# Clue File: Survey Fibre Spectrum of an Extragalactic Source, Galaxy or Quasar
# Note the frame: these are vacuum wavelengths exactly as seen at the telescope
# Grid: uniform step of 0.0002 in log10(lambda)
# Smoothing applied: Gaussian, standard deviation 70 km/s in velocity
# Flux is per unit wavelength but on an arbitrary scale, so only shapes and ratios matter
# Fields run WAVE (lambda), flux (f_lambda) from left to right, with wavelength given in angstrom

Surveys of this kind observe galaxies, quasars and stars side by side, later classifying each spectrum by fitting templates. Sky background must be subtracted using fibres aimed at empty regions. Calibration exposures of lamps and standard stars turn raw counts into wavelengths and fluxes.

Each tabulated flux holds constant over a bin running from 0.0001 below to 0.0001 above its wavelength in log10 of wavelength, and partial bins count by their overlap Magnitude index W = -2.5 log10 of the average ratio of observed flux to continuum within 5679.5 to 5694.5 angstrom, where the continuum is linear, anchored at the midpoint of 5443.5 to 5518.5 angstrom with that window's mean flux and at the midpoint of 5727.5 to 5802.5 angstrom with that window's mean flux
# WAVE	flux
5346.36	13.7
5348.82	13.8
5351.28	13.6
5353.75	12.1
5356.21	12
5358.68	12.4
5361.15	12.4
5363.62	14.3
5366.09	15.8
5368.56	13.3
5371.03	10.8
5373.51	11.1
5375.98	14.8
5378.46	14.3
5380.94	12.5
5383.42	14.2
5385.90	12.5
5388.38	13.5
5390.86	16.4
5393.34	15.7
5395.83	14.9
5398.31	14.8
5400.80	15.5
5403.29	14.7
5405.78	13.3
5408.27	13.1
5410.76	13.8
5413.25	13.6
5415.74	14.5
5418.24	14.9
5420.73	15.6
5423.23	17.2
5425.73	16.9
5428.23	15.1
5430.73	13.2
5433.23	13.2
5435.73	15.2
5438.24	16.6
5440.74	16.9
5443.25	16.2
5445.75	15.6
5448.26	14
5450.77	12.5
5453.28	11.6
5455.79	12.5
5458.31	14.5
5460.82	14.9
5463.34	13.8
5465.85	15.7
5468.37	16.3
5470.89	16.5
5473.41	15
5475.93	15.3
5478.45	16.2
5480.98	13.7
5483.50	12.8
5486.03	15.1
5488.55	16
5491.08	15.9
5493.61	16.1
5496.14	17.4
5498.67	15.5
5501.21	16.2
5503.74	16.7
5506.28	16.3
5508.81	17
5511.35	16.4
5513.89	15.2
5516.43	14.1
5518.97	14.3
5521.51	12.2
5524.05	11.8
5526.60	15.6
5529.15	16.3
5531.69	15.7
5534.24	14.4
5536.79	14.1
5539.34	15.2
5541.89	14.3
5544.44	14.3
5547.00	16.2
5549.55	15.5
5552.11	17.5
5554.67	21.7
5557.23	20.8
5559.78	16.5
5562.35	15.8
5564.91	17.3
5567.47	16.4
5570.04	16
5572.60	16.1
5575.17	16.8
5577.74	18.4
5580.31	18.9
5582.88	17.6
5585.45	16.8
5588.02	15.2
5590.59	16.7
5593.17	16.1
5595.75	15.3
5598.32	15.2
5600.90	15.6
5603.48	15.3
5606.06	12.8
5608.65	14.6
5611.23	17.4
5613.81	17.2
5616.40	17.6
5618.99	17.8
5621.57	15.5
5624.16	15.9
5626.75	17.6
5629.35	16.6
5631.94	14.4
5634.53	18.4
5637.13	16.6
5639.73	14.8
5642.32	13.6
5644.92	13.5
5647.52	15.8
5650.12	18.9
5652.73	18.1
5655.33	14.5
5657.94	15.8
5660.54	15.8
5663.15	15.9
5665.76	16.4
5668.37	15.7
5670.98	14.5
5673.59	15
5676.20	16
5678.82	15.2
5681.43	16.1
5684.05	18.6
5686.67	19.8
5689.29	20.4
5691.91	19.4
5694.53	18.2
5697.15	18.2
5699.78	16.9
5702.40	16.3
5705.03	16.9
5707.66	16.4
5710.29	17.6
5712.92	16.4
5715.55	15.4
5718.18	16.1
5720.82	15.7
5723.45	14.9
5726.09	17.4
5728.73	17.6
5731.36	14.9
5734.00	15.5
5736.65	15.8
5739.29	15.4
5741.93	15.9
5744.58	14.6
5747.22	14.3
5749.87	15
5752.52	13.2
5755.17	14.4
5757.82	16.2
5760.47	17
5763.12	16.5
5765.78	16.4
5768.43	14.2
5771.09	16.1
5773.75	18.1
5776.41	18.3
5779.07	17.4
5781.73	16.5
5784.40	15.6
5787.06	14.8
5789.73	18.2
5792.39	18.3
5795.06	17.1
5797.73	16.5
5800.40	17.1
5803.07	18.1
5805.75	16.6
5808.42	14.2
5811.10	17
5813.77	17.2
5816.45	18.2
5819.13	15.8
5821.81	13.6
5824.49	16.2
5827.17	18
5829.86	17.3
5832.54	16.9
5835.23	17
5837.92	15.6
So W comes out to -0.18 mag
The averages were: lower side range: 15.1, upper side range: 16.1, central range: 18.7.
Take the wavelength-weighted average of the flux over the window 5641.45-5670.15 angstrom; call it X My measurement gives 15.8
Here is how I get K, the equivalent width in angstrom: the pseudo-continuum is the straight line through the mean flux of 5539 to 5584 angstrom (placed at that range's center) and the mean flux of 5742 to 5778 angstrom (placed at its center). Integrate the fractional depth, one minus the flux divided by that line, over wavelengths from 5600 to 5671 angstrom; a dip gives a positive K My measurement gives 2.3 angstrom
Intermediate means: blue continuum 17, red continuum 15.7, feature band 16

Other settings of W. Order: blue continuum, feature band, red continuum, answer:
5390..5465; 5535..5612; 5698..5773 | -0.07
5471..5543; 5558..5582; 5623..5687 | -0.10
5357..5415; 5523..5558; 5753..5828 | -0.08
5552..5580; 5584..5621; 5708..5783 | 0.09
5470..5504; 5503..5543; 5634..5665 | 0.05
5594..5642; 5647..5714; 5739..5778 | -0.07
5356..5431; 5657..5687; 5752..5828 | -0.02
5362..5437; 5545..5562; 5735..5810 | -0.18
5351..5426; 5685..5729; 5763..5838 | -0.08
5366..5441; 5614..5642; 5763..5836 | -0.05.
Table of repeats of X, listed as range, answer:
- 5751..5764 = 15.4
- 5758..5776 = 16.5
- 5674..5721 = 17.2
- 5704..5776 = 15.9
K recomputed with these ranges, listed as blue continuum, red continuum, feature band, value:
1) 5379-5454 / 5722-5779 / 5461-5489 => -0.5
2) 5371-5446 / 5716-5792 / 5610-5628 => -1.8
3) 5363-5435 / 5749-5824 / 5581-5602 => -1.2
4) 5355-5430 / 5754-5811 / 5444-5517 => -2.3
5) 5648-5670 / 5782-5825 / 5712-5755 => 2.5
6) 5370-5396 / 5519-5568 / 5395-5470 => -1.9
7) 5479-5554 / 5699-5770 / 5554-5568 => -2.4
